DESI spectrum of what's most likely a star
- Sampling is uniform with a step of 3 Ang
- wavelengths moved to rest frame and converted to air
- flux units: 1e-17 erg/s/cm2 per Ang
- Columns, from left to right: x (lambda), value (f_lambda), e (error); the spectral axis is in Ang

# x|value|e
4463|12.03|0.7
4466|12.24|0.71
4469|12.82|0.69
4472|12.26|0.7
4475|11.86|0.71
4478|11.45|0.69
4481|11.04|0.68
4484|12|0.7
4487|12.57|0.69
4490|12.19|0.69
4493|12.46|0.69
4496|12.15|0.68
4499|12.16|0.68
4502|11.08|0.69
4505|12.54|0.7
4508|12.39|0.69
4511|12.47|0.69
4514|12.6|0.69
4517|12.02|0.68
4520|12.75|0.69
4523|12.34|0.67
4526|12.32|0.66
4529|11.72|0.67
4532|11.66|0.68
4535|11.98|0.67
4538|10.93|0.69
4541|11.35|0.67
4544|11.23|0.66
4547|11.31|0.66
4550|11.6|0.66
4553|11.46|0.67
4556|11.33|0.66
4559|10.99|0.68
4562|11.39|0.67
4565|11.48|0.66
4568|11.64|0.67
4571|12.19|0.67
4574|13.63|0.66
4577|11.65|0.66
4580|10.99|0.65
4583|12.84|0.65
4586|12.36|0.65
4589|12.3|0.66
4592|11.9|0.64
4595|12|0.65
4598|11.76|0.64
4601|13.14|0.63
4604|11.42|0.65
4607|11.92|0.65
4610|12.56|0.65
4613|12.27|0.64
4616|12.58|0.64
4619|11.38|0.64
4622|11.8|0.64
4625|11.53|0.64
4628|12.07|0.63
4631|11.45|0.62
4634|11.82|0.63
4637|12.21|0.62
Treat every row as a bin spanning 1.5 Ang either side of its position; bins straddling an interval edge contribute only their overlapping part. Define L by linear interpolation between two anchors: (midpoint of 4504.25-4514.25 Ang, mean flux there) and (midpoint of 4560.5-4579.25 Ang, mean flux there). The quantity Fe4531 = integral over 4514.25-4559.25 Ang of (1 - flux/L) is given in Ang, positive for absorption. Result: 2.0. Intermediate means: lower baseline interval 12.5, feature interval 11.7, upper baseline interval 12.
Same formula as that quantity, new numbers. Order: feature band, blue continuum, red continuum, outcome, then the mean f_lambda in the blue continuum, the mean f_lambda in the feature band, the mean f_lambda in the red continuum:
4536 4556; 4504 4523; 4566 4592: 1.6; 12.5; 11.3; 12.2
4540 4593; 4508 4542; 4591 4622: 1.3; 12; 11.8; 12.1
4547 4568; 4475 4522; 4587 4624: 1.2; 12.1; 11.4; 12.1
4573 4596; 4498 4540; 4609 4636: -0.4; 12.1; 12.2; 11.9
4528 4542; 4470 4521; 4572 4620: 0.7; 12.1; 11.5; 12.2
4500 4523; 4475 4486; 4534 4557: -1.5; 11.6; 12.3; 11.4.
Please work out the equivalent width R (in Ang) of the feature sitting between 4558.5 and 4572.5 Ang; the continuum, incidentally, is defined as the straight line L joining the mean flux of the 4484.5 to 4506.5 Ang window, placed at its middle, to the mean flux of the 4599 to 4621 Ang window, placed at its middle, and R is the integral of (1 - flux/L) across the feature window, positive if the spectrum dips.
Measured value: 0.7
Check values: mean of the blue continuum 12.2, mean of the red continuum 12.2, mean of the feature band 11.6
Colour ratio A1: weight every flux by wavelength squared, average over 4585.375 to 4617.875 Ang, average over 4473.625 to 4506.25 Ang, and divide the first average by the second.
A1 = 1.07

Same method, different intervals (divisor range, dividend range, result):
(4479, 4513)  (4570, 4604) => 1.05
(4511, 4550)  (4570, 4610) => 1.05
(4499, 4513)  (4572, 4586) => 1.04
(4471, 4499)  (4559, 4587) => 1.04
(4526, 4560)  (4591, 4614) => 1.09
